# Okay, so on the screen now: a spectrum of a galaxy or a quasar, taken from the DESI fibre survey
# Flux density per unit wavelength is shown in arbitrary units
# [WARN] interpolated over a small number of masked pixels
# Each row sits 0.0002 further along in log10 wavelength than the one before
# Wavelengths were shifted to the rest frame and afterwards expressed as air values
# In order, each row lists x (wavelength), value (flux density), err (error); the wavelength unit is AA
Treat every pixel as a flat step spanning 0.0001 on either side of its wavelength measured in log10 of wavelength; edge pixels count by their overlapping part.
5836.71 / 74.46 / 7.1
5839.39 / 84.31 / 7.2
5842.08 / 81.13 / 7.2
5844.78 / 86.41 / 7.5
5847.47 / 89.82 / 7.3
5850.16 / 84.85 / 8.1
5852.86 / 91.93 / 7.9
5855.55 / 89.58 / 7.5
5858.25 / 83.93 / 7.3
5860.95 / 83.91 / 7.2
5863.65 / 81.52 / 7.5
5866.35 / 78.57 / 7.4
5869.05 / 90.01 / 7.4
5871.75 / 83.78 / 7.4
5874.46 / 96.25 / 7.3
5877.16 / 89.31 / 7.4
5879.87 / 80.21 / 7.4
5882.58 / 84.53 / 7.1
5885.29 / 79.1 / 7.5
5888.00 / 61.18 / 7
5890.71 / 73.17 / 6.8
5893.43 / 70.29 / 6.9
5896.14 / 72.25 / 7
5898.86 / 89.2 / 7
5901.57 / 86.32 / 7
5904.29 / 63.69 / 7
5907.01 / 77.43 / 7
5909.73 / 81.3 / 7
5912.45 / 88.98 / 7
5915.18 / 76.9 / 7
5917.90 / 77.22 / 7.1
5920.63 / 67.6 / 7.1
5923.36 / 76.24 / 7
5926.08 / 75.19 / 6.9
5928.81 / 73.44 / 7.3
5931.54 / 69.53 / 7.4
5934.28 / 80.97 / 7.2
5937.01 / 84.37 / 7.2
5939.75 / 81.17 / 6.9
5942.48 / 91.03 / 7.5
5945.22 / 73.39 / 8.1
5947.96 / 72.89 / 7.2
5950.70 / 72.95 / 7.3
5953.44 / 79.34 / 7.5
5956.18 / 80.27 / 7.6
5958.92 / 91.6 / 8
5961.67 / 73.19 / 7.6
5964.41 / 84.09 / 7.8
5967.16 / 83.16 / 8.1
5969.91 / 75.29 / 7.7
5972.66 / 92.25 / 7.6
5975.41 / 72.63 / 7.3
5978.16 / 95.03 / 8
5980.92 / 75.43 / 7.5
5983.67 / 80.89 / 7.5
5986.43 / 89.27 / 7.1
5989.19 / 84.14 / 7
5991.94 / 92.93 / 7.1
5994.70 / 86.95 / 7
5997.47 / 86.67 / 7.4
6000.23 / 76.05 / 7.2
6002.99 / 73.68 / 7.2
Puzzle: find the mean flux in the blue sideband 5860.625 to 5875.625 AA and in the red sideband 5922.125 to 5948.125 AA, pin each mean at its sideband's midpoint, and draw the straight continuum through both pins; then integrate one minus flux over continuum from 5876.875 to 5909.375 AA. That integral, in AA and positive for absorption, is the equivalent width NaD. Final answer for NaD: 2.3 AA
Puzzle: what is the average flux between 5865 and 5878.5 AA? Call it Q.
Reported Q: 87.6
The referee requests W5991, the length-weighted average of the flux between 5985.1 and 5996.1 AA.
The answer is 88.3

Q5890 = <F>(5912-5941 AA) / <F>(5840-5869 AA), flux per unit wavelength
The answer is 0.90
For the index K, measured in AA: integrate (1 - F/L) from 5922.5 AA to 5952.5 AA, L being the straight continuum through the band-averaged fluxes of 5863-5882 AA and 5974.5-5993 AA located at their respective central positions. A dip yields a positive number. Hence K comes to 2.7 AA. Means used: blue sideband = 85.8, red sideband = 84.5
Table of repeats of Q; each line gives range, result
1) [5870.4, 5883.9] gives 86.8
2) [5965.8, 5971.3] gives 79.2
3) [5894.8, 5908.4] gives 77.8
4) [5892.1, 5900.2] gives 77.3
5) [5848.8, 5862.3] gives 86.8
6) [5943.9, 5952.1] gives 73.1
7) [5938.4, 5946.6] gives 81.9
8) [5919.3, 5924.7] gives 71.9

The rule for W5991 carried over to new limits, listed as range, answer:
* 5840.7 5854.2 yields 86.8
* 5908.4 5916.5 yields 82.4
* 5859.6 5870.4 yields 83.5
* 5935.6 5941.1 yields 82.7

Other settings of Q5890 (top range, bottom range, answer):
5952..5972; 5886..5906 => 1.10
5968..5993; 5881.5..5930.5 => 1.10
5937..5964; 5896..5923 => 1.02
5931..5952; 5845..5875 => 0.91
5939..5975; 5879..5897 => 1.09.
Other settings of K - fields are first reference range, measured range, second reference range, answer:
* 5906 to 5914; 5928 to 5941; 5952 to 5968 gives 0.7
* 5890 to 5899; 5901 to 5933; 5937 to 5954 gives 0.2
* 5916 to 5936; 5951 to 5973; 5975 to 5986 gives -0.5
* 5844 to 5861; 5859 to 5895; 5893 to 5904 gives 0.9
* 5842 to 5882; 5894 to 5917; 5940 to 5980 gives 1.3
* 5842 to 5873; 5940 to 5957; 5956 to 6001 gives 1.2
